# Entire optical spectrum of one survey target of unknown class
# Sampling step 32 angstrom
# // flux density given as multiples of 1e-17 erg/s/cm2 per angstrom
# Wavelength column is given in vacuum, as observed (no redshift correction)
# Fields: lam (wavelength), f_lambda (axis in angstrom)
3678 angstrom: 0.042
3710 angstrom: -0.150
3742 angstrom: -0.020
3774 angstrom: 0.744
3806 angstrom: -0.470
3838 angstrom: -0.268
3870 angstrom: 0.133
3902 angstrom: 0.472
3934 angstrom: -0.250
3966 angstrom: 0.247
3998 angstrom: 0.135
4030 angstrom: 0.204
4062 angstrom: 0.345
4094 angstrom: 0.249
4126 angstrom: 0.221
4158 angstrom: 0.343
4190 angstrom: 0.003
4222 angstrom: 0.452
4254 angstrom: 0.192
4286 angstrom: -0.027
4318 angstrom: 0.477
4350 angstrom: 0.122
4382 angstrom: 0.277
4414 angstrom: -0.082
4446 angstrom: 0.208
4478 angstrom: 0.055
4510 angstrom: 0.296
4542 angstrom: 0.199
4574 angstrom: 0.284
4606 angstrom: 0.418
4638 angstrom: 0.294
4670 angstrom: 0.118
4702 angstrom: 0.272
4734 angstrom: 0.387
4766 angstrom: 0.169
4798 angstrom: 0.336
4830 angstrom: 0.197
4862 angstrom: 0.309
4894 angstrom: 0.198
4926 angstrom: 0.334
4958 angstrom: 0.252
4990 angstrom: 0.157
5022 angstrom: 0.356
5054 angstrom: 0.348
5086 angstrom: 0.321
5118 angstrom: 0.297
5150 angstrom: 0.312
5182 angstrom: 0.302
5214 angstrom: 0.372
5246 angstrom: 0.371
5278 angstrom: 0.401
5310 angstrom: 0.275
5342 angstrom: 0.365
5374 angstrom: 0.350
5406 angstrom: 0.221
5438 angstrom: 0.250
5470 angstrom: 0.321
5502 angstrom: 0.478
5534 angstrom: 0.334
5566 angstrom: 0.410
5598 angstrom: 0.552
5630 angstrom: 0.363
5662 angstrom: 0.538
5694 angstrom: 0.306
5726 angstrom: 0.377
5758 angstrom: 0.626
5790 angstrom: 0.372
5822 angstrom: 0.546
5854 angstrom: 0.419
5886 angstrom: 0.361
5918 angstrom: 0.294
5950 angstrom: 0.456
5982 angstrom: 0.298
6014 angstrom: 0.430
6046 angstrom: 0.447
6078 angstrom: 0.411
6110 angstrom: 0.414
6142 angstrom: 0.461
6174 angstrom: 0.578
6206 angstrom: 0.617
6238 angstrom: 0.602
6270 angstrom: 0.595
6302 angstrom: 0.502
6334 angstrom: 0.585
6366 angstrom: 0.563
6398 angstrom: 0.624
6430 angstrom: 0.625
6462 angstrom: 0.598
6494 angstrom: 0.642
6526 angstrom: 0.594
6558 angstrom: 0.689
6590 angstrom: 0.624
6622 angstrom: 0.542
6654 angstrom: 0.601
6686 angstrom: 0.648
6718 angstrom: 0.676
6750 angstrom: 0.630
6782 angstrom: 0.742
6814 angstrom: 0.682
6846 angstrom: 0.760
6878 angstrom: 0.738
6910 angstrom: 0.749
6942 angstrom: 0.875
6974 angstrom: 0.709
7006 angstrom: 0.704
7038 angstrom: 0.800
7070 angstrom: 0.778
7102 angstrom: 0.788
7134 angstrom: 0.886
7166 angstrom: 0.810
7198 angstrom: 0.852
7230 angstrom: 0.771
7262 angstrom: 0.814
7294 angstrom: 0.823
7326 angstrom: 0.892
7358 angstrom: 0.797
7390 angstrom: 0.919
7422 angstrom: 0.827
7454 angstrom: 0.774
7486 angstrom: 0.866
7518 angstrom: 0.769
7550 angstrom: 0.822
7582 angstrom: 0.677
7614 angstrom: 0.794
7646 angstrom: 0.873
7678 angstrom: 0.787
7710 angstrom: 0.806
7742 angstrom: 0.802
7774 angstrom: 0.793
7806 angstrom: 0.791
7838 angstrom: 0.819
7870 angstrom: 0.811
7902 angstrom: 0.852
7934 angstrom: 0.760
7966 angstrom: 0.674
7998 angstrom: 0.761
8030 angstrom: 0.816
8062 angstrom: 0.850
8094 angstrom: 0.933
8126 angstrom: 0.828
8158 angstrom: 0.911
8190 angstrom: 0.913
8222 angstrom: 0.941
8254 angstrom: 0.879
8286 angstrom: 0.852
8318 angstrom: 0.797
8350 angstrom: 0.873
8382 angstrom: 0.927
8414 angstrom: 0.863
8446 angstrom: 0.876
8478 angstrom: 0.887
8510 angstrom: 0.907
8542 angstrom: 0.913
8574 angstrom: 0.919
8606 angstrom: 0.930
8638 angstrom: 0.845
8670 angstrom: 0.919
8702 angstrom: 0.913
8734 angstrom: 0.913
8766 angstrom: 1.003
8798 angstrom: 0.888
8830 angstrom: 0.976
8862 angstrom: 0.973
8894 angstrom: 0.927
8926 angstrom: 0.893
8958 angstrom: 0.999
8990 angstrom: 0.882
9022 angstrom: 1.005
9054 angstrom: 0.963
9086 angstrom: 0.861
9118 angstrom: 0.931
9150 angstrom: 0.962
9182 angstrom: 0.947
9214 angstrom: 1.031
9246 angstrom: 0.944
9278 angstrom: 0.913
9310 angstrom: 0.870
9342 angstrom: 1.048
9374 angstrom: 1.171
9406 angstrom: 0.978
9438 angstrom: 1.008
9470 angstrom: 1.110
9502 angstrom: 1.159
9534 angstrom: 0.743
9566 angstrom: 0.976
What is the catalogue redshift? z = 0.541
